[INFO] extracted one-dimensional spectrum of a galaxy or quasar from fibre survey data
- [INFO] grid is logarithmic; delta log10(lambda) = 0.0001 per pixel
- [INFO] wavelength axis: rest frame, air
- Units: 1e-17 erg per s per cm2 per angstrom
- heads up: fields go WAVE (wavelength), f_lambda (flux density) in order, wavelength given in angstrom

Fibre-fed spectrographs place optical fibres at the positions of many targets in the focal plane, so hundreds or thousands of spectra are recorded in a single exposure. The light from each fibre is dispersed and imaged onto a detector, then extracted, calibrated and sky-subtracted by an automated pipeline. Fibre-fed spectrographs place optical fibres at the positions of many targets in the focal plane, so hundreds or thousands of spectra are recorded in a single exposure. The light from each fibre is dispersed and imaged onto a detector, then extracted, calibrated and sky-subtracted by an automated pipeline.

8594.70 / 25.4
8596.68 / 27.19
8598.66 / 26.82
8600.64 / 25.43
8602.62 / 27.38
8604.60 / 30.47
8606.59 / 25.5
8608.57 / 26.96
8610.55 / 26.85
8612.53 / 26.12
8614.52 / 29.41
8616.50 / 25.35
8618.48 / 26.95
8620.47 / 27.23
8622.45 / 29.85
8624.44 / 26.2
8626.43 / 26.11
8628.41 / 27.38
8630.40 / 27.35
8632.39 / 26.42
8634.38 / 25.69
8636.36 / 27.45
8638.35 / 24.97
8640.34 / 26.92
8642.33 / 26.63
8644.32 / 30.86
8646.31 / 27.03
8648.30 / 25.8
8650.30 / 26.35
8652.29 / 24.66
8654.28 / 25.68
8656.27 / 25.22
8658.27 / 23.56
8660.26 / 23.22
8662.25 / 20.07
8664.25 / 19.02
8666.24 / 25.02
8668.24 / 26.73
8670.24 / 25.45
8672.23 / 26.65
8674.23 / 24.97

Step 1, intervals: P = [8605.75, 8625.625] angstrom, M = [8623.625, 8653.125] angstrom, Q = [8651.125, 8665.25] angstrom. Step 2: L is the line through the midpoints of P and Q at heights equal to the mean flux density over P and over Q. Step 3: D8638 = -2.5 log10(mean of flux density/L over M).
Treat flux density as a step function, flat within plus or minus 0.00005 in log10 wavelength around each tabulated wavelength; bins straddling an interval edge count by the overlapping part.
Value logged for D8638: -0.07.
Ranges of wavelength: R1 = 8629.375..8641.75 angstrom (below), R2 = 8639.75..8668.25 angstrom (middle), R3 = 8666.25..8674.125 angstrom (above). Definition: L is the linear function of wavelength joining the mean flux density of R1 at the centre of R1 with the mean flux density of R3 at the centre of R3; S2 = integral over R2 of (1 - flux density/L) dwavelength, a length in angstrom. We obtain 1.3 angstrom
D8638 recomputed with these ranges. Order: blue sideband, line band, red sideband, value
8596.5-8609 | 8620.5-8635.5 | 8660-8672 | -0.06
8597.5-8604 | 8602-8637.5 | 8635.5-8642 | -0.02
